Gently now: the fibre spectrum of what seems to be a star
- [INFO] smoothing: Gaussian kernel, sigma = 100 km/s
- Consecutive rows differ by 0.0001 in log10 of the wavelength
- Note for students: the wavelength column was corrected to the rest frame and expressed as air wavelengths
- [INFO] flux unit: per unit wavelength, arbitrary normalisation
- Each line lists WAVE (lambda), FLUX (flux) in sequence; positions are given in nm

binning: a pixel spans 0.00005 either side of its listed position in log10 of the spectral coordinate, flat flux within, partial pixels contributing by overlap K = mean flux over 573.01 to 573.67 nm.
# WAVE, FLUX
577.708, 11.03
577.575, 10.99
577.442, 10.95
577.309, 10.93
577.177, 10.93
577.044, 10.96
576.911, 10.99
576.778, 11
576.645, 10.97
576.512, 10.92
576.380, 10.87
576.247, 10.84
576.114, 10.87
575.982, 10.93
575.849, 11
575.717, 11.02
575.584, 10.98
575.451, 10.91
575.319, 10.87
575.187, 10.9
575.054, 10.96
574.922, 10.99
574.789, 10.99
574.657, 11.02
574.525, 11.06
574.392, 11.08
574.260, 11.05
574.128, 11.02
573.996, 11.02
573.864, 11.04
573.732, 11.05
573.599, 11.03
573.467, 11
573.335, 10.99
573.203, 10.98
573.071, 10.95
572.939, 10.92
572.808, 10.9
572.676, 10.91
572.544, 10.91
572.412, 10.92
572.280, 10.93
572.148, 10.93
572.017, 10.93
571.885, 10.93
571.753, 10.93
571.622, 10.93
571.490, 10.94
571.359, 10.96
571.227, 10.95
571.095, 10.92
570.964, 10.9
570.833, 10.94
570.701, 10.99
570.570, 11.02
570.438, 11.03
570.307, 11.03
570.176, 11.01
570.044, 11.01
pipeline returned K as 11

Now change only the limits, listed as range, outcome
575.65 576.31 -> 10.9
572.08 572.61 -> 10.9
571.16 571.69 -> 10.9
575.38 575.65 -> 10.9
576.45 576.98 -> 11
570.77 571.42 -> 10.9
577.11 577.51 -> 11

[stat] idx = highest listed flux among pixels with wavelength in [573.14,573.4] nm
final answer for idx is 10.99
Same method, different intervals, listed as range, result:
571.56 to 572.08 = 10.93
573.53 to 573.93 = 11.05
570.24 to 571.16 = 11.03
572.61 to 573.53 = 11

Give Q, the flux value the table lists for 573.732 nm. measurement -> 11.05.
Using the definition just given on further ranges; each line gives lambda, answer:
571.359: 10.96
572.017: 10.93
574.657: 11.02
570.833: 10.94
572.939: 10.92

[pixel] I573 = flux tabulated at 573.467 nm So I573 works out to 11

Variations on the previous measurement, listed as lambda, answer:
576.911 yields 10.99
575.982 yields 10.93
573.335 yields 10.99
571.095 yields 10.92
